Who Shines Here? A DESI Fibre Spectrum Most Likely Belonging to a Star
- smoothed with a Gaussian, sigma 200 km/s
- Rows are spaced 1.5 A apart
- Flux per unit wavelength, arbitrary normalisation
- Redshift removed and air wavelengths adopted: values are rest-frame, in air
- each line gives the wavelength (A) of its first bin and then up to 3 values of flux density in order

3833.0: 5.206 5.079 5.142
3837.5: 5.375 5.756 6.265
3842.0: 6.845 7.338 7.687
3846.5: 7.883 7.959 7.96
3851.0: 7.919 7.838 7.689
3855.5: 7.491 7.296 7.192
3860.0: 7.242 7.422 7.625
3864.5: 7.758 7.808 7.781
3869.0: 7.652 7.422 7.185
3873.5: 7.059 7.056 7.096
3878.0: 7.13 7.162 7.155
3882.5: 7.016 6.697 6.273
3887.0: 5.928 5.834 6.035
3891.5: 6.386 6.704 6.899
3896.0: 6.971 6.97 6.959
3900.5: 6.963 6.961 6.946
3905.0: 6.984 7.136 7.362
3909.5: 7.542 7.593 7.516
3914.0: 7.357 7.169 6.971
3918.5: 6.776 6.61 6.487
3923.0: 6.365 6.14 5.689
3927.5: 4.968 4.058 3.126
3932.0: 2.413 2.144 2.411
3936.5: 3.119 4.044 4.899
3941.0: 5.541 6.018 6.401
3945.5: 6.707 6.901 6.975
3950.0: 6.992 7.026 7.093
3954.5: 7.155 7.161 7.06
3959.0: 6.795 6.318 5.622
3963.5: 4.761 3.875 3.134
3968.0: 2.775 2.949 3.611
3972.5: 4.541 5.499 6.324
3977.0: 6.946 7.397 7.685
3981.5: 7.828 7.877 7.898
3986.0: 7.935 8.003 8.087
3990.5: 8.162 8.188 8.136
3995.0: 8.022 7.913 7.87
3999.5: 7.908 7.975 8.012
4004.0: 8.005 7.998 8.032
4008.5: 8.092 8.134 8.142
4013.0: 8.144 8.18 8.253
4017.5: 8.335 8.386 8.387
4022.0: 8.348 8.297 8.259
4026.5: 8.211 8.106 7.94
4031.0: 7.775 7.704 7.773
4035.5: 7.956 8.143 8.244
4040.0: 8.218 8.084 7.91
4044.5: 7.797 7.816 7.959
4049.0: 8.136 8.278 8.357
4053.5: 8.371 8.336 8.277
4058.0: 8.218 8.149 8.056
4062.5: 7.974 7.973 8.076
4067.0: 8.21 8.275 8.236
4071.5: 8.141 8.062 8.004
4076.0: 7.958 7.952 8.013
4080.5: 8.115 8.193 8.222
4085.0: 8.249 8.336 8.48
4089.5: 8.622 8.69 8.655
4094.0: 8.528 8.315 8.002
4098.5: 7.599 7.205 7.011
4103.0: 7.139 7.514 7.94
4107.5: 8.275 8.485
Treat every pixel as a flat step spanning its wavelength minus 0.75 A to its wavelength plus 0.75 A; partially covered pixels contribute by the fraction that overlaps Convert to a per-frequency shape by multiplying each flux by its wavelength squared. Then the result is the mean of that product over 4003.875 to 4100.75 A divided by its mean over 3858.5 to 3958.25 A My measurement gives 1.4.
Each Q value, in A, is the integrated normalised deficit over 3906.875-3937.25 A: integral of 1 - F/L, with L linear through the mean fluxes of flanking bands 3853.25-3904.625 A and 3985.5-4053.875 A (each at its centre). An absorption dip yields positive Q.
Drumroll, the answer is 7.2 A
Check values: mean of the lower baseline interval 7.05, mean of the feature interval 5.61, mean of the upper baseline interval 8.09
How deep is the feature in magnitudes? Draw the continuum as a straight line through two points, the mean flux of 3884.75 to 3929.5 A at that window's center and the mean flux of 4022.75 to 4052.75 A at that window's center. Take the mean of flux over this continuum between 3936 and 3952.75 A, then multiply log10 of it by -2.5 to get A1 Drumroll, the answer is 0.18 mag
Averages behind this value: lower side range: 6.63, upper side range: 8.05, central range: 5.95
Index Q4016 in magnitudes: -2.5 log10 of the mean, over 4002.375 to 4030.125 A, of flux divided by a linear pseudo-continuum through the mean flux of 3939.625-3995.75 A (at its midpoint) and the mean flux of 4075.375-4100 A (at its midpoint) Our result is -0.14 mag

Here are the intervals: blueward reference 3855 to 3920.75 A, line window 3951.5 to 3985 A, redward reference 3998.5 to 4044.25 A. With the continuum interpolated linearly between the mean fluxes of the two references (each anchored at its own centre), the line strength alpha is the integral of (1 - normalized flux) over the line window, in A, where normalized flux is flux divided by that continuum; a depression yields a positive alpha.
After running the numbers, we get 7.6 A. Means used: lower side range 7.07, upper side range 8.09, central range 5.93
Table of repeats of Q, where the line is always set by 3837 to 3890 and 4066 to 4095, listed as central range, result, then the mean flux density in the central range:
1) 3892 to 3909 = 0.8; 6.99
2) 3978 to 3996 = -0.4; 7.94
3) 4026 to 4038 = 0.1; 7.95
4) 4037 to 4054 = 0.0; 8.1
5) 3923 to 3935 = 5.4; 4.12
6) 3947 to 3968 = 4.3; 6.06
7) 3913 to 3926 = 1.3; 6.69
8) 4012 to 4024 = -0.5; 8.29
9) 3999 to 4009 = -0.2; 8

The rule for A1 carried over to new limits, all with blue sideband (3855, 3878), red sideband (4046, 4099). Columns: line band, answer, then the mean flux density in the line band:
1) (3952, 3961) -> 0.12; 6.95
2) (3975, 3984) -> 0.06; 7.39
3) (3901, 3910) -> 0.06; 7.14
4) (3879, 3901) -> 0.13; 6.65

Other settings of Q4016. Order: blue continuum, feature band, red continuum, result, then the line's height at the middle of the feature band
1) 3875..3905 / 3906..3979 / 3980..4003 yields 0.28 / 7.39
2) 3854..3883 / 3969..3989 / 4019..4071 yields 0.19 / 7.83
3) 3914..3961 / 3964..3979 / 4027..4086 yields 0.35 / 6.42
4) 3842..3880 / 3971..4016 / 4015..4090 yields 0.04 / 7.94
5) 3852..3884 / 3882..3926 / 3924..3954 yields -0.10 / 6.24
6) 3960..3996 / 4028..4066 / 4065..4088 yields -0.06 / 7.6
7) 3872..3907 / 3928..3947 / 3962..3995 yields 0.44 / 6.53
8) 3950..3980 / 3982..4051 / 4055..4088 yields -0.18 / 6.86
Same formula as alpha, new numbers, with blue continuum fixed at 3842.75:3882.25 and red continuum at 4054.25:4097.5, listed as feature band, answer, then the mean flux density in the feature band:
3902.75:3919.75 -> 1.0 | 7.2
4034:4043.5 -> 0.0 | 8.07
